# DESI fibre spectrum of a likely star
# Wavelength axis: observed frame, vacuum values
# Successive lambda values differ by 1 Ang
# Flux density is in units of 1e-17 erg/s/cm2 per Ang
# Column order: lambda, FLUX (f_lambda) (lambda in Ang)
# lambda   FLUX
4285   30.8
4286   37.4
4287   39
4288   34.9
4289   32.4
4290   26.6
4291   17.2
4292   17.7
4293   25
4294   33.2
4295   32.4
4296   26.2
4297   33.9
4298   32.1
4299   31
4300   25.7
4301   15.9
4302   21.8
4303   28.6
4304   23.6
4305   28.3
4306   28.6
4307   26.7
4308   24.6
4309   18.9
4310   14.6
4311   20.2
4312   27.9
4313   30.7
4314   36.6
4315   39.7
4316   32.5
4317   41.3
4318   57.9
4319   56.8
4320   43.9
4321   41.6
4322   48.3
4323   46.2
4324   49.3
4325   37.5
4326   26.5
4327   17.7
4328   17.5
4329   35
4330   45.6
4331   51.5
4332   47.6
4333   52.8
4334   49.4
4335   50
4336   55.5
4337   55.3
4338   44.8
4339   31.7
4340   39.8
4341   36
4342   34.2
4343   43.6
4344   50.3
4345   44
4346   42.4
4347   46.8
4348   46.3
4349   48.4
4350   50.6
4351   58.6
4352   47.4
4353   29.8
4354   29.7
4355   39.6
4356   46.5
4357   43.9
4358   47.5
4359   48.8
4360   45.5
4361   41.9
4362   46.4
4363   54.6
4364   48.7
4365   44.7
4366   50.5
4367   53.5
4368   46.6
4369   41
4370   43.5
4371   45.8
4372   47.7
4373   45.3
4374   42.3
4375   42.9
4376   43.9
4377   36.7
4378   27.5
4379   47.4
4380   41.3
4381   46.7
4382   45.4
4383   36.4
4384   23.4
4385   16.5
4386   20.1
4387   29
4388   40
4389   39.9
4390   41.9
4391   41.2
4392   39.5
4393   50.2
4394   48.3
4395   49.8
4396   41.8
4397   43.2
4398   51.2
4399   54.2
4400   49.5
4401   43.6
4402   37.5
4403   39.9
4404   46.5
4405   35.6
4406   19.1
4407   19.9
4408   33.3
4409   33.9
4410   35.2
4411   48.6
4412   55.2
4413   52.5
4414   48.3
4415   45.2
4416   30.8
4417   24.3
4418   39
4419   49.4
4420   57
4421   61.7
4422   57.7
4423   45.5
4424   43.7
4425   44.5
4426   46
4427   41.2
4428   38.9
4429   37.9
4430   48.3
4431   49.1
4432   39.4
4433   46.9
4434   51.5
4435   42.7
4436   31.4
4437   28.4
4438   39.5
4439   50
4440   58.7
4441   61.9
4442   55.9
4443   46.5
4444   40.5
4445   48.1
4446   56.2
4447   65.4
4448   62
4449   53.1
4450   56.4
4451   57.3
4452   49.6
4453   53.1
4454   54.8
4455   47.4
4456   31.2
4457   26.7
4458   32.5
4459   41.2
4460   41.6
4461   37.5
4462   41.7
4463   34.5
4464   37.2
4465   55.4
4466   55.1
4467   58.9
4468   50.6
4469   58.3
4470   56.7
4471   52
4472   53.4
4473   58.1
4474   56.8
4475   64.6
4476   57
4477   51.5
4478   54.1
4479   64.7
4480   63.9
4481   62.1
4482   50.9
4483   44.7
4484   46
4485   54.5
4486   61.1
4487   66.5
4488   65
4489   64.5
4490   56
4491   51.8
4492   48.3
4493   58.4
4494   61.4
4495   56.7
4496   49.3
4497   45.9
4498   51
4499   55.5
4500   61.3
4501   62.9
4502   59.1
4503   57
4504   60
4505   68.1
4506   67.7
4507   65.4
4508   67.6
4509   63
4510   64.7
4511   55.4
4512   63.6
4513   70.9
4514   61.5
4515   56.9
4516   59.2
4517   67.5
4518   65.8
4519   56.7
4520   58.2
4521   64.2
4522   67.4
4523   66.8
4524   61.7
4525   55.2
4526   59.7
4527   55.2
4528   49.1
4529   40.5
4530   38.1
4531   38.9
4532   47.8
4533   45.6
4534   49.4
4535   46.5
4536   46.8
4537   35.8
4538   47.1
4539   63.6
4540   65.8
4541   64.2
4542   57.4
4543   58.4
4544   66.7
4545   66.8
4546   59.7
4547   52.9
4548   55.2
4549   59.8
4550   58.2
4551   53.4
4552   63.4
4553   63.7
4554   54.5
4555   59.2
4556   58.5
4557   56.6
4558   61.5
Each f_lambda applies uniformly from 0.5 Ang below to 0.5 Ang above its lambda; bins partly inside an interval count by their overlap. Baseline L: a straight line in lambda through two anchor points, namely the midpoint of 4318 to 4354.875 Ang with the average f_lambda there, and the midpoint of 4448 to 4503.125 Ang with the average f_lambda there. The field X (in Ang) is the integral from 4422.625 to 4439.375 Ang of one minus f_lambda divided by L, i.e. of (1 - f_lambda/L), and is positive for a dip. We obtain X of 2.4 Ang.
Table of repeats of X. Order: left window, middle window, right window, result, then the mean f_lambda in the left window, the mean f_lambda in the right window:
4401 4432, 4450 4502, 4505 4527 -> 2.0 Ang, 42.2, 62.8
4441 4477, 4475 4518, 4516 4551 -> -4.9 Ang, 50.1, 55.7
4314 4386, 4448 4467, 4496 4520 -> 3.3 Ang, 42.8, 60.9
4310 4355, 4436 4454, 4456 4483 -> -1.0 Ang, 41.5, 50.2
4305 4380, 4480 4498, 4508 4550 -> -0.7 Ang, 41.5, 57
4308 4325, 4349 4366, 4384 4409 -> -3.4 Ang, 37.5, 38.4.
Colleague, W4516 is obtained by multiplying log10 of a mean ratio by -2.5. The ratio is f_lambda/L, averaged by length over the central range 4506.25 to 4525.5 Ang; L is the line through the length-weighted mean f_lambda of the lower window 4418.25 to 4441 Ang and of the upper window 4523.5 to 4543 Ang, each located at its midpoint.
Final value -0.24 mag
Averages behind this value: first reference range 46.2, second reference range 51.2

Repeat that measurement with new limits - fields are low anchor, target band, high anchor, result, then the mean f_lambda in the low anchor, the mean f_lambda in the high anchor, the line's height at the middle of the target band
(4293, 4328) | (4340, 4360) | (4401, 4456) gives -0.20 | 32.1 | 45.5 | 36.5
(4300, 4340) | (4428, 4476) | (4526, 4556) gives -0.03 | 36.4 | 54.1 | 47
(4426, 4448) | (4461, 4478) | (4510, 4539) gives -0.05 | 46.9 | 55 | 49.9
